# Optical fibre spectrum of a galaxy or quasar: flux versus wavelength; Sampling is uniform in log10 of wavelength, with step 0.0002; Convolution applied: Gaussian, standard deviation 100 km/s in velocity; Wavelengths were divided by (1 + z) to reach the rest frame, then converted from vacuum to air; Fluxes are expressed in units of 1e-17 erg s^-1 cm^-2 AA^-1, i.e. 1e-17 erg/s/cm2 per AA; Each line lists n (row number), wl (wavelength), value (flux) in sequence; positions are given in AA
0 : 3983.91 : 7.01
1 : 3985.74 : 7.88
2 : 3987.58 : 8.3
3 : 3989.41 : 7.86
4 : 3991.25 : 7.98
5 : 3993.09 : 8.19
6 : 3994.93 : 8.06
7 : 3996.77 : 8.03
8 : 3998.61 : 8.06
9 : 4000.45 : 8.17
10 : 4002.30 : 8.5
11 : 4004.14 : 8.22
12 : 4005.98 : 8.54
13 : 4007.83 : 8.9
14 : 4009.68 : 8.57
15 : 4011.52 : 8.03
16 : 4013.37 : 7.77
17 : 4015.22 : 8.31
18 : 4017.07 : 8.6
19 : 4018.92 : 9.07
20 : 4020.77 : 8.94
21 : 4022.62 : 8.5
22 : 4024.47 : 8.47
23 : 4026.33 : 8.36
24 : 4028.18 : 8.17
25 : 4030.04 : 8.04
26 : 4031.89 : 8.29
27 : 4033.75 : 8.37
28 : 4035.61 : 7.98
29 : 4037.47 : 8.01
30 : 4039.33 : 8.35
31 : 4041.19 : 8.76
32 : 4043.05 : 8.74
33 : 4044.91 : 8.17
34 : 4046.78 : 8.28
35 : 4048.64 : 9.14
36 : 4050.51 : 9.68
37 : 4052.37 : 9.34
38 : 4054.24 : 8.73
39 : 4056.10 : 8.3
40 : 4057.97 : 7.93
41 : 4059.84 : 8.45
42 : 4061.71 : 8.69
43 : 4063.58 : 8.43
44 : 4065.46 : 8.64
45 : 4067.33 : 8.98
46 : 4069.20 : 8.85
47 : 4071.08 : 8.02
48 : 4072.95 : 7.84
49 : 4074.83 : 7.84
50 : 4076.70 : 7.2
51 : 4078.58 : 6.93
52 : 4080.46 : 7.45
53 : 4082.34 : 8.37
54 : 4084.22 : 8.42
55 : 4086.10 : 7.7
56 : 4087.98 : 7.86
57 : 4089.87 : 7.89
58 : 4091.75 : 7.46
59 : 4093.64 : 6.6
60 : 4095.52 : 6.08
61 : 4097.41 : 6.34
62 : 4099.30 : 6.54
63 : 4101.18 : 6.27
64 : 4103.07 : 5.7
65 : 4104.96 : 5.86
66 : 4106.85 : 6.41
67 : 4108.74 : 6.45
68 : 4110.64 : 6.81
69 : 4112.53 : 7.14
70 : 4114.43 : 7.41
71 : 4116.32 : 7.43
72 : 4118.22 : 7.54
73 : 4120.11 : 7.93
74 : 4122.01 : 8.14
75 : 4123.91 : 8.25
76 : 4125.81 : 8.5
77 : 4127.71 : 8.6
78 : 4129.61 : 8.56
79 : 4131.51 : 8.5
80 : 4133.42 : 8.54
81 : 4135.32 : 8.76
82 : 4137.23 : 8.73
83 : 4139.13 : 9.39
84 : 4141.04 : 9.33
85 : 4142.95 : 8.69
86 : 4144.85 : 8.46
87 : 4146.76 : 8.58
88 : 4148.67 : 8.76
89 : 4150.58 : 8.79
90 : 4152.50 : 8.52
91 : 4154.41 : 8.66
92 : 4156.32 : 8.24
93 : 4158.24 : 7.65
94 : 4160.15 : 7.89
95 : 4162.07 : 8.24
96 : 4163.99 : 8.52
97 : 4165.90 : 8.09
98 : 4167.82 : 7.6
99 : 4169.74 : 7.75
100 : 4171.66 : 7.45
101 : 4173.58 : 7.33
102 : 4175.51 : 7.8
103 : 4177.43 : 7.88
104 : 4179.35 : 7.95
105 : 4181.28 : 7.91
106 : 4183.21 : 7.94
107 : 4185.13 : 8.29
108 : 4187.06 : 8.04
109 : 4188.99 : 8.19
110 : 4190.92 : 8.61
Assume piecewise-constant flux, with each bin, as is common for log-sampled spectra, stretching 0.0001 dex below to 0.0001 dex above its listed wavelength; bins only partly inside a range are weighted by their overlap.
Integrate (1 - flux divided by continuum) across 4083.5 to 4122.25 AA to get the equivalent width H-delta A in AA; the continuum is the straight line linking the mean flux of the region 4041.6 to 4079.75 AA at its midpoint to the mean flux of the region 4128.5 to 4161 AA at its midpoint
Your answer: 6.8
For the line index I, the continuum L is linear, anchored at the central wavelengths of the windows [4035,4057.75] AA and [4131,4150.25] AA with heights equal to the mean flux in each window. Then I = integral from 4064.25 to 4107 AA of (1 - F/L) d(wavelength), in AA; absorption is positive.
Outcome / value 6.4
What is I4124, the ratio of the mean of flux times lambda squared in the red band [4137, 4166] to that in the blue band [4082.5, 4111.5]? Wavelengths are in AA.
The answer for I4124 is 1.3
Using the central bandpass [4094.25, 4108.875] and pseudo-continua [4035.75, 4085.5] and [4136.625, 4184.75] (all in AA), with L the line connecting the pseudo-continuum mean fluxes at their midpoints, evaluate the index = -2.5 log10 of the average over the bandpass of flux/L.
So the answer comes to 0.32 mag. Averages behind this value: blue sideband 8.36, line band 6.21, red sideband 8.24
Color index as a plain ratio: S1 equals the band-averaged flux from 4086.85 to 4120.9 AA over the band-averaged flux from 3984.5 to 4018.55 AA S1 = 0.84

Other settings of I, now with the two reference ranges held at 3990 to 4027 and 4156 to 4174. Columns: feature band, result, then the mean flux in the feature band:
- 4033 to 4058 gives -1.02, 8.58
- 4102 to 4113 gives 2.31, 6.36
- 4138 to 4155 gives -1.85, 8.8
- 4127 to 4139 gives -1.04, 8.67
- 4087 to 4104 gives 2.82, 6.75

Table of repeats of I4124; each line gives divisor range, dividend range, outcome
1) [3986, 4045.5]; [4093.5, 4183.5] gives 1.00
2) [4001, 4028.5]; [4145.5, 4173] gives 1.04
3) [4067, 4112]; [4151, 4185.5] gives 1.15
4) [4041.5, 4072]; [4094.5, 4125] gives 0.82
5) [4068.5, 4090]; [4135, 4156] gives 1.15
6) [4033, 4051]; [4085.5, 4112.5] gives 0.81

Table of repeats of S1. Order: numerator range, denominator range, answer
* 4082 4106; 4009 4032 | 0.83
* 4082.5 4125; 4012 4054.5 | 0.84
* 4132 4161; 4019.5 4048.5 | 1.02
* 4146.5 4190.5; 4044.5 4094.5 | 0.99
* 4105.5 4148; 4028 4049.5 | 0.97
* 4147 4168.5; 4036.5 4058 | 0.96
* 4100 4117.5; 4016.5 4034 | 0.78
